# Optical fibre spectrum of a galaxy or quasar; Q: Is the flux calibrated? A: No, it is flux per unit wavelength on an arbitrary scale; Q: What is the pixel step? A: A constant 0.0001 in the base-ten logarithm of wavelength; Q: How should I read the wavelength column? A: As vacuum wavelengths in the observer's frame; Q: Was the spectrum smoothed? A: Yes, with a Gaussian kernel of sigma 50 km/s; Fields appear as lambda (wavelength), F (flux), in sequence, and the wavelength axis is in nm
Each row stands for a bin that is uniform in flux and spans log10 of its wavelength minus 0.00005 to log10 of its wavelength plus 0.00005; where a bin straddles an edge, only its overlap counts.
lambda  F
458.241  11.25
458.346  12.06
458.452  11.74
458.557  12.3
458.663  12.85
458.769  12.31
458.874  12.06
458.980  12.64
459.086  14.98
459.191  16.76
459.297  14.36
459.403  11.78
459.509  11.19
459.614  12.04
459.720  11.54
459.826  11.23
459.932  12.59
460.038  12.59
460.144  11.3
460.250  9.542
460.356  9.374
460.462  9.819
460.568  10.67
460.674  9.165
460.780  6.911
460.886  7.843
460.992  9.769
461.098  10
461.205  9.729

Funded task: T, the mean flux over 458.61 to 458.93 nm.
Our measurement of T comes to 12.4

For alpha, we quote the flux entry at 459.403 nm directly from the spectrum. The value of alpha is 11.78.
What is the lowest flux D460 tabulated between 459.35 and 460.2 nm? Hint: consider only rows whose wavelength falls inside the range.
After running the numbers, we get 11.19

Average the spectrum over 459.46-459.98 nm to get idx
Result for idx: 11.7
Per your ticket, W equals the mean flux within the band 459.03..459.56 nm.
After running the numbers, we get 13.8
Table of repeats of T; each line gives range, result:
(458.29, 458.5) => 11.9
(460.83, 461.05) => 8.82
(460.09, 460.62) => 10.1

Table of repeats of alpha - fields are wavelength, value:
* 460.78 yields 6.911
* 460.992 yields 9.769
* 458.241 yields 11.25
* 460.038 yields 12.59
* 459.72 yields 11.54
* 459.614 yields 12.04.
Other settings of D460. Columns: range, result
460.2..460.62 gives 9.374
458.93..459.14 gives 12.64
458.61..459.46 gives 11.78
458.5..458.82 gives 12.3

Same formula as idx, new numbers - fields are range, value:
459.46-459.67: 11.7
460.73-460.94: 7.4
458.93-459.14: 13.9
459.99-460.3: 11.1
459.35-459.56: 11.5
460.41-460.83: 9.16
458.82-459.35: 14.2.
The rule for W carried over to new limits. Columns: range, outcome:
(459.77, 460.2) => 11.9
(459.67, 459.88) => 11.4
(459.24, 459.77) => 12.2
